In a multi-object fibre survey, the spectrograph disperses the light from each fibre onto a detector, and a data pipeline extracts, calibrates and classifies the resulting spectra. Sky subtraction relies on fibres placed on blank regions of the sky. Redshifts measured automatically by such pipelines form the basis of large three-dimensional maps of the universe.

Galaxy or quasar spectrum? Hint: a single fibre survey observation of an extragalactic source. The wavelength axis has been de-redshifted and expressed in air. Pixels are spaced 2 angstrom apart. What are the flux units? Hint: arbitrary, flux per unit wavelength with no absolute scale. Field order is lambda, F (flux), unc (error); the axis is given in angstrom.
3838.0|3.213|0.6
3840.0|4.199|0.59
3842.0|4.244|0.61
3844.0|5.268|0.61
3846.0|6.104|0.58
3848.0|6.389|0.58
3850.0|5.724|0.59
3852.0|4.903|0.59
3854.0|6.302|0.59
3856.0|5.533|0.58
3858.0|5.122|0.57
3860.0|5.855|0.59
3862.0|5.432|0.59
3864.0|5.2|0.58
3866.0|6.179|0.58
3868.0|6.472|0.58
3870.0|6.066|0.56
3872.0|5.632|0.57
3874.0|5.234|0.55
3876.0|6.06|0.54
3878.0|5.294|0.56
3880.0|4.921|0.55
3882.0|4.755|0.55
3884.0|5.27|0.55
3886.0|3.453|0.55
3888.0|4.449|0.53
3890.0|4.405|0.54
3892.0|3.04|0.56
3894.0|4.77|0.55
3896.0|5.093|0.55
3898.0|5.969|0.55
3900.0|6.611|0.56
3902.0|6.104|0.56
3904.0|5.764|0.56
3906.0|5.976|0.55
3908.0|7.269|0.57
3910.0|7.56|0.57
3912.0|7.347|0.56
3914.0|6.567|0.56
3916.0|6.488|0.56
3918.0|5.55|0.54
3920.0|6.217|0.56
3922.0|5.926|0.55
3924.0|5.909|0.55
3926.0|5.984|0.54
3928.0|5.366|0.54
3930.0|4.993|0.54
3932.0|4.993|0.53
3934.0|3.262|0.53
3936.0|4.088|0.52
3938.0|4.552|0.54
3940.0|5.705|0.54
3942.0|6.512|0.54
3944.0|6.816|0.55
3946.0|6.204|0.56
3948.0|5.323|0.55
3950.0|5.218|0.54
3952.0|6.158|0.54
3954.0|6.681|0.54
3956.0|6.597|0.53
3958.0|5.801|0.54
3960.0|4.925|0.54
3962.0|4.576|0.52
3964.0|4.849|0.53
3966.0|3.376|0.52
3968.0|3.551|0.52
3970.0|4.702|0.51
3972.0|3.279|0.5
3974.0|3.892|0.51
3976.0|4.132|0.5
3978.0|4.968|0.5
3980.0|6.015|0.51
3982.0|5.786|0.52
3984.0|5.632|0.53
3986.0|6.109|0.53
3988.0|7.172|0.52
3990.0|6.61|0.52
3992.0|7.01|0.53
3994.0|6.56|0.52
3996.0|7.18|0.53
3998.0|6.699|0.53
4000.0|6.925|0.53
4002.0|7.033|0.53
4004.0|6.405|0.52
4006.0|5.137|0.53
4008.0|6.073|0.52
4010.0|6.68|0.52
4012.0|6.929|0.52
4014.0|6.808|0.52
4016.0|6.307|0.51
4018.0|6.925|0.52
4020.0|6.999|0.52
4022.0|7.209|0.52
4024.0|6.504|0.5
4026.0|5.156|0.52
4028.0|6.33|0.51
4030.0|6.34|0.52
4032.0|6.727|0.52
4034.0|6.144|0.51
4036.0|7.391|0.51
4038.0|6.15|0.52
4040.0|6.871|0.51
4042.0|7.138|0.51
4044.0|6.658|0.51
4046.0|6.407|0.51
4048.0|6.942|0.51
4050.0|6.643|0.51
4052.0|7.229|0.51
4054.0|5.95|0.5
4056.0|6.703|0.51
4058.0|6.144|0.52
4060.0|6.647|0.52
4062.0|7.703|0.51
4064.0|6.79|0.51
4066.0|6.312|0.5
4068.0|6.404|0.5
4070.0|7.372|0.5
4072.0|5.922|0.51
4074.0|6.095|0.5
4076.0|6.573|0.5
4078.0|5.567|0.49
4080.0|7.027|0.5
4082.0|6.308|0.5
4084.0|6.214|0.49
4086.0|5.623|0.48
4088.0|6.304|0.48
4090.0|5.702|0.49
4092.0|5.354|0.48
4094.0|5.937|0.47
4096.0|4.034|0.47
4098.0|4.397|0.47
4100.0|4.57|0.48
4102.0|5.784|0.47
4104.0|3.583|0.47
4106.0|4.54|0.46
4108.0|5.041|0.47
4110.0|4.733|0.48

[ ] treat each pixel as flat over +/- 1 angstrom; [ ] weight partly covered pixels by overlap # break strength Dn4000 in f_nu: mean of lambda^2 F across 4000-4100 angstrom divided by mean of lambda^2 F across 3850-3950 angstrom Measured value 1.2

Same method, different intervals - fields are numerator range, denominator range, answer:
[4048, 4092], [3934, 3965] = 1.23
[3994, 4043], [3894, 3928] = 1.12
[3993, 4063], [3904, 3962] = 1.19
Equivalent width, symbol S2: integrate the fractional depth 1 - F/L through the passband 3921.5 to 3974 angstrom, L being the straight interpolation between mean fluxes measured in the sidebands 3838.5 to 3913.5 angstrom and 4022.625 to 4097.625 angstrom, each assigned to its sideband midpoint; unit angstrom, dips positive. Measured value 5.9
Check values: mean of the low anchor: 5.5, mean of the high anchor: 6.35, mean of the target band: 5.17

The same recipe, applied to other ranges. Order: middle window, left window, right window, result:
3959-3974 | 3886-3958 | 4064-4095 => 4.3 angstrom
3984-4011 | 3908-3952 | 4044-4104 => -2.7 angstrom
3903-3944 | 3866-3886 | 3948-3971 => -4.3 angstrom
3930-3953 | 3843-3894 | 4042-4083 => 1.8 angstrom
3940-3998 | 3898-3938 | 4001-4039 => 5.6 angstrom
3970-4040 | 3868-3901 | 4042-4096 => -3.0 angstrom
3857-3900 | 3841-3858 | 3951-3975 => 1.3 angstrom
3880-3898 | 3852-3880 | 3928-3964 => 3.5 angstrom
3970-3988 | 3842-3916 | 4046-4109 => 2.2 angstrom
